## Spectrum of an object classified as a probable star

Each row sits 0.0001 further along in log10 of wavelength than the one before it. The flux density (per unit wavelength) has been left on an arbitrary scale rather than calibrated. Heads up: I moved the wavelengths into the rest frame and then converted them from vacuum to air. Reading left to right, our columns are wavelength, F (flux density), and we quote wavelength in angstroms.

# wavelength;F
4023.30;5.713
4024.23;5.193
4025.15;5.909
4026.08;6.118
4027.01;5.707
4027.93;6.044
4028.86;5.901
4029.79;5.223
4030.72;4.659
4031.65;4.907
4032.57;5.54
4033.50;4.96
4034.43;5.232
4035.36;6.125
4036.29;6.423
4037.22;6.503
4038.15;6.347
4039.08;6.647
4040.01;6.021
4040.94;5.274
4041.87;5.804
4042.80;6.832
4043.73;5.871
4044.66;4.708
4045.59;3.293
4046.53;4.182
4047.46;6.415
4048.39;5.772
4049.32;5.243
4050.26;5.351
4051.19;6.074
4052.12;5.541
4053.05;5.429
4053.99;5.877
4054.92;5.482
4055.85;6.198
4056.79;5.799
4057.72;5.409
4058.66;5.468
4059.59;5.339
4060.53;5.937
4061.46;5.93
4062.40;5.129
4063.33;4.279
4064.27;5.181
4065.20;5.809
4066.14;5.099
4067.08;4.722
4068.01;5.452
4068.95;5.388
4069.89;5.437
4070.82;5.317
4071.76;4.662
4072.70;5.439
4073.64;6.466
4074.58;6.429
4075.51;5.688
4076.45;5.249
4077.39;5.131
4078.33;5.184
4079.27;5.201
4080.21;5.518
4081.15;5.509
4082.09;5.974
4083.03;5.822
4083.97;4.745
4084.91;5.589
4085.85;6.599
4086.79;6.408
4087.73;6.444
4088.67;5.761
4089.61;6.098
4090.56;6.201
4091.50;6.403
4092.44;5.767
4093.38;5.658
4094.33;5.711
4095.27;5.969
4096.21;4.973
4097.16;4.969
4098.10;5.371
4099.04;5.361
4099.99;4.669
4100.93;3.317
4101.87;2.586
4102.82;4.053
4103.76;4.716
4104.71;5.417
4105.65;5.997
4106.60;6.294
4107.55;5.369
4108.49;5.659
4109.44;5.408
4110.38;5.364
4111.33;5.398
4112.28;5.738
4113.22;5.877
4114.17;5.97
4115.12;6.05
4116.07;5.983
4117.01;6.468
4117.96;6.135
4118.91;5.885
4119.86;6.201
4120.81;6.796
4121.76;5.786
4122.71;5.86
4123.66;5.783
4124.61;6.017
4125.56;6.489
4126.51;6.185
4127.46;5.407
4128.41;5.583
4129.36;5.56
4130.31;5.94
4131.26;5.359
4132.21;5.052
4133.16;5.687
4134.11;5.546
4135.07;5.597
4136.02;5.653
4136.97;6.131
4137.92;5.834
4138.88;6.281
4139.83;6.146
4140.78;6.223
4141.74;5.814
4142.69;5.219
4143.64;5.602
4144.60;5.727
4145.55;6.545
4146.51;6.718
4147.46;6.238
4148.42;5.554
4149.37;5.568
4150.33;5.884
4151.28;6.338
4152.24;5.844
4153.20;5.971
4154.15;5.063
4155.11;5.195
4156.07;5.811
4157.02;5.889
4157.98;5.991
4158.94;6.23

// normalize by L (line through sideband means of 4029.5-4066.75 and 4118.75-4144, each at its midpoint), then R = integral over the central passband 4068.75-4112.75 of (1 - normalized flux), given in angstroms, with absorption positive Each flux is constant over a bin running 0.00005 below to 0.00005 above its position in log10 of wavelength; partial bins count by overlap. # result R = 1.8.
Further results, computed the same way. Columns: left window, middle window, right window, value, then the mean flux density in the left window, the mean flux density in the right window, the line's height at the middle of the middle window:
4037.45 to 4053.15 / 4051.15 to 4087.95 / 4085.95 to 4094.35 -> 2.0 angstroms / 5.6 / 6.09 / 5.86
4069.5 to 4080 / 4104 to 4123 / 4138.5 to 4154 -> -0.4 angstroms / 5.48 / 5.96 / 5.74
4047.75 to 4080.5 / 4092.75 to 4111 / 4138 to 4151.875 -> 1.9 angstroms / 5.48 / 5.98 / 5.71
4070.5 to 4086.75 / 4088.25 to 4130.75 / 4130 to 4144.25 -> 0.5 angstroms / 5.58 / 5.74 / 5.66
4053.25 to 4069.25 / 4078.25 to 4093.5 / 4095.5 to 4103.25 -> -3.3 angstroms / 5.44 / 4.46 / 4.81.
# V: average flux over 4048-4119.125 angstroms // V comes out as 5.52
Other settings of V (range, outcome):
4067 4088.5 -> 5.6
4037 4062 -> 5.65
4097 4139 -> 5.57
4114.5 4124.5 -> 6.09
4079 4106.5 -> 5.42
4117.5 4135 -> 5.84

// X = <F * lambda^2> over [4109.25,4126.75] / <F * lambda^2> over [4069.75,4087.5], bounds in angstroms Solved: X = 1.08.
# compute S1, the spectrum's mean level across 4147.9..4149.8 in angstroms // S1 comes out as 5.58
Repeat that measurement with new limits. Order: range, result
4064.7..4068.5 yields 5.27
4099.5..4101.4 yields 4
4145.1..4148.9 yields 6.26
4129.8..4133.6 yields 5.52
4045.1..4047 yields 3.75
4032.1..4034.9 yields 5.25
